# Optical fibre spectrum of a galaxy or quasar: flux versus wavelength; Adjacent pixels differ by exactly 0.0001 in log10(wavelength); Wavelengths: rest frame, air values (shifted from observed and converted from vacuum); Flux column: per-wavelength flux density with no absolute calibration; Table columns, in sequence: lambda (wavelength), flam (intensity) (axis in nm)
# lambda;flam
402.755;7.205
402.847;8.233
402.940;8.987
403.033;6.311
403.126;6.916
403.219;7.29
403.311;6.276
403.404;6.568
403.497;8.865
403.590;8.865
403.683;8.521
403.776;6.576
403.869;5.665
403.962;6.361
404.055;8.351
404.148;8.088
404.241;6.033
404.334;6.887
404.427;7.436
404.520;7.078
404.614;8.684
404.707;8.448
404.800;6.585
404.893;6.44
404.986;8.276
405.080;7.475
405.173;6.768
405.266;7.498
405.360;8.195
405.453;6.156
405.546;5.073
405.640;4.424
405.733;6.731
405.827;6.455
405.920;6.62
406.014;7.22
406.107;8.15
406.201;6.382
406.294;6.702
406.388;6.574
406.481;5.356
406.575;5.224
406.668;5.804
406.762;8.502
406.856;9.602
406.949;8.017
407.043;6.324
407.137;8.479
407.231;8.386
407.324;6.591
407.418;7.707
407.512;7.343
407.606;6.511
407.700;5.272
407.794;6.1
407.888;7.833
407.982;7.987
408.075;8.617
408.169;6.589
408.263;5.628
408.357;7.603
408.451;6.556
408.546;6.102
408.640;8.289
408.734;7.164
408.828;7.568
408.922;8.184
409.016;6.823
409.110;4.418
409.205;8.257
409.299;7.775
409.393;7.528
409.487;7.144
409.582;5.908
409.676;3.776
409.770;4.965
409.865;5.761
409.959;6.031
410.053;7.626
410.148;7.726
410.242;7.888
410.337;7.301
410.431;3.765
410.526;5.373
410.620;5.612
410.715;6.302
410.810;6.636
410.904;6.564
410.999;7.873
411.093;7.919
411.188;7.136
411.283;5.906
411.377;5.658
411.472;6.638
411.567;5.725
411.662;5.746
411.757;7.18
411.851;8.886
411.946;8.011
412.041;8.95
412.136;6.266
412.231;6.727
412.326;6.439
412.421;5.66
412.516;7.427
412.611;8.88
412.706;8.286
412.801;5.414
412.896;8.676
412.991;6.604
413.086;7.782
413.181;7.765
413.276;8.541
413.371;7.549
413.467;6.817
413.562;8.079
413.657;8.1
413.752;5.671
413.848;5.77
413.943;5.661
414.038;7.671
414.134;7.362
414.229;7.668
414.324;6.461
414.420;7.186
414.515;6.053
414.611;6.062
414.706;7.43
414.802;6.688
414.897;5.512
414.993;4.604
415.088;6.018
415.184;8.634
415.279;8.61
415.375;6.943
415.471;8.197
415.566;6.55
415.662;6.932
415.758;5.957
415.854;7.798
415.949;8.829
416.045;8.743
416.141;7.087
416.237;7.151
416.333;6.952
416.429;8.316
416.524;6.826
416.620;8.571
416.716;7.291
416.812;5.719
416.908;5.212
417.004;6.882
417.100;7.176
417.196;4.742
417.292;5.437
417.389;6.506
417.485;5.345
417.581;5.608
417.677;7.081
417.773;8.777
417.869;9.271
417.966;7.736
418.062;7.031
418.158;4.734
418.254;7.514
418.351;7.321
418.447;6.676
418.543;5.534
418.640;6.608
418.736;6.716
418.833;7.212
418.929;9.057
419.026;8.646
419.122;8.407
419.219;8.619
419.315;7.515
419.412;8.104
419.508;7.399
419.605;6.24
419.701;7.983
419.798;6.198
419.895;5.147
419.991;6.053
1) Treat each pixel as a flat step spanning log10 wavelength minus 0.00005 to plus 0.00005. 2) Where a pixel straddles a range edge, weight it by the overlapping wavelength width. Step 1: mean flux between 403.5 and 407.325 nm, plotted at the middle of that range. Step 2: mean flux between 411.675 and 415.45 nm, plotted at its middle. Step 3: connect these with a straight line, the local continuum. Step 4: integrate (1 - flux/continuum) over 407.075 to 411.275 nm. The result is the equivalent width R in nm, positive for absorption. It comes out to 0.179 nm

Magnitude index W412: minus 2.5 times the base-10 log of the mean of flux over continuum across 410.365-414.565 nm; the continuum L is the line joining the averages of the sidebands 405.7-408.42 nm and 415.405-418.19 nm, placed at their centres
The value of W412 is 0.01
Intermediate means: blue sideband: 7.04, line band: 6.92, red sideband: 6.99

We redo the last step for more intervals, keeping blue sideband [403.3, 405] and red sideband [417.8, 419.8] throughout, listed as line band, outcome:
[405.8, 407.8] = 0.058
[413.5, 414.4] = 0.068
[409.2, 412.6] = 0.110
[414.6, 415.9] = 0.079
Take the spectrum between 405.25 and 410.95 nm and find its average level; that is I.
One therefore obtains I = 6.76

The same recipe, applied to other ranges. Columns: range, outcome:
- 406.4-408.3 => 7.09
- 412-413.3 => 7.36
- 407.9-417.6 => 6.89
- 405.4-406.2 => 6.37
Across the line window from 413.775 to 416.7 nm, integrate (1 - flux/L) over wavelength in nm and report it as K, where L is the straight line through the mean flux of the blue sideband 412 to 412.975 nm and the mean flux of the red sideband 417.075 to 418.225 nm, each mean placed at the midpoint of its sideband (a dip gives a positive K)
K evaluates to -0.07 nm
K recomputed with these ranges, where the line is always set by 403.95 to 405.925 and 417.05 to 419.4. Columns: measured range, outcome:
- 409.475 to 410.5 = 0.133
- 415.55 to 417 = -0.028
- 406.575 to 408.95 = -0.078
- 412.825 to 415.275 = 0.023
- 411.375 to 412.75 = -0.019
